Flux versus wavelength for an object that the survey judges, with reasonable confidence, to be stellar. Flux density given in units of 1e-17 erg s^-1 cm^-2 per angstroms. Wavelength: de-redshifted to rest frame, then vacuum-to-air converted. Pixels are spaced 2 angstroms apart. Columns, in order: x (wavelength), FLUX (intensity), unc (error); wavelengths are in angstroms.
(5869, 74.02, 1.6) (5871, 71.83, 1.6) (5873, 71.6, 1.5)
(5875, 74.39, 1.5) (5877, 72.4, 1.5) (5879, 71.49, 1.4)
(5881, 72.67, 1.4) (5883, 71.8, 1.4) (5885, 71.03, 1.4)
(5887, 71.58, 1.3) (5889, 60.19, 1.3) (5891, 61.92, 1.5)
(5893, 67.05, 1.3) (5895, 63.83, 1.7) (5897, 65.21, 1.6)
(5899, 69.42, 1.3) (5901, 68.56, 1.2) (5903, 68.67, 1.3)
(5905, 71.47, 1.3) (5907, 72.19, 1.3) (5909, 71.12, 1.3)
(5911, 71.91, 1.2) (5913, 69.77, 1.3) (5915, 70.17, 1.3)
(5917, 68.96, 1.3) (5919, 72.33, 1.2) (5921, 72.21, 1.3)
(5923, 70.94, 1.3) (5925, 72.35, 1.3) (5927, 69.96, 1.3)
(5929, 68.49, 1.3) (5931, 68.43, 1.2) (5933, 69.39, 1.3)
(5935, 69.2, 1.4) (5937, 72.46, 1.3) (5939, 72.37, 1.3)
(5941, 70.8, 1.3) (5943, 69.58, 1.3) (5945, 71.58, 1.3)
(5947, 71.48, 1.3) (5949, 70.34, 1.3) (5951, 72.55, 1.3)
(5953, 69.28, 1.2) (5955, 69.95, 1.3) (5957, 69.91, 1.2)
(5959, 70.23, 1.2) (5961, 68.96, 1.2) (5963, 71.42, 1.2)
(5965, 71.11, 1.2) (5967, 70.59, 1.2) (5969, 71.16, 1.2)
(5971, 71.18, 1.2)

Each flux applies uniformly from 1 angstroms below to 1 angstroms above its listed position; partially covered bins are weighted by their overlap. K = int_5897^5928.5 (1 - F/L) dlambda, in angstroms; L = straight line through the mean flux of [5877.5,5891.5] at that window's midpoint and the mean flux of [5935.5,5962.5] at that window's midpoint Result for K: -0.3 angstroms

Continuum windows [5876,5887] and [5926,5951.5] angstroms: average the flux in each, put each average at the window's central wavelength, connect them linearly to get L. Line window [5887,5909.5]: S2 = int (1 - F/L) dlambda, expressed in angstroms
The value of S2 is 1.3 angstroms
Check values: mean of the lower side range 71.9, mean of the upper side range 70.5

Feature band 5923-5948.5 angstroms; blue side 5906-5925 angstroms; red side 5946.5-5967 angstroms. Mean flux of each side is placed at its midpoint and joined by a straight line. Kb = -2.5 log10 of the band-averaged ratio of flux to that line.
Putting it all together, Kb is 0.00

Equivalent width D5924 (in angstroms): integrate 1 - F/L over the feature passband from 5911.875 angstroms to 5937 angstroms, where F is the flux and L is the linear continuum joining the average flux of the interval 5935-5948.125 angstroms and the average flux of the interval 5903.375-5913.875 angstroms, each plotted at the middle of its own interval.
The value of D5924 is 0.3 angstroms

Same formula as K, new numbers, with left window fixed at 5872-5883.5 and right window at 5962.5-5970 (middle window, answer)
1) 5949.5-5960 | 0.1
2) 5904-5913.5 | 0.1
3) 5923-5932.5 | 0.2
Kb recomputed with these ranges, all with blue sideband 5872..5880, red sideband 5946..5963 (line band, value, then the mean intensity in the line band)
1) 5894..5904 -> 0.07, 67.1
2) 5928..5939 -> 0.02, 69.8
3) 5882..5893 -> 0.08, 67.3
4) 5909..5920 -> 0.01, 70.7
